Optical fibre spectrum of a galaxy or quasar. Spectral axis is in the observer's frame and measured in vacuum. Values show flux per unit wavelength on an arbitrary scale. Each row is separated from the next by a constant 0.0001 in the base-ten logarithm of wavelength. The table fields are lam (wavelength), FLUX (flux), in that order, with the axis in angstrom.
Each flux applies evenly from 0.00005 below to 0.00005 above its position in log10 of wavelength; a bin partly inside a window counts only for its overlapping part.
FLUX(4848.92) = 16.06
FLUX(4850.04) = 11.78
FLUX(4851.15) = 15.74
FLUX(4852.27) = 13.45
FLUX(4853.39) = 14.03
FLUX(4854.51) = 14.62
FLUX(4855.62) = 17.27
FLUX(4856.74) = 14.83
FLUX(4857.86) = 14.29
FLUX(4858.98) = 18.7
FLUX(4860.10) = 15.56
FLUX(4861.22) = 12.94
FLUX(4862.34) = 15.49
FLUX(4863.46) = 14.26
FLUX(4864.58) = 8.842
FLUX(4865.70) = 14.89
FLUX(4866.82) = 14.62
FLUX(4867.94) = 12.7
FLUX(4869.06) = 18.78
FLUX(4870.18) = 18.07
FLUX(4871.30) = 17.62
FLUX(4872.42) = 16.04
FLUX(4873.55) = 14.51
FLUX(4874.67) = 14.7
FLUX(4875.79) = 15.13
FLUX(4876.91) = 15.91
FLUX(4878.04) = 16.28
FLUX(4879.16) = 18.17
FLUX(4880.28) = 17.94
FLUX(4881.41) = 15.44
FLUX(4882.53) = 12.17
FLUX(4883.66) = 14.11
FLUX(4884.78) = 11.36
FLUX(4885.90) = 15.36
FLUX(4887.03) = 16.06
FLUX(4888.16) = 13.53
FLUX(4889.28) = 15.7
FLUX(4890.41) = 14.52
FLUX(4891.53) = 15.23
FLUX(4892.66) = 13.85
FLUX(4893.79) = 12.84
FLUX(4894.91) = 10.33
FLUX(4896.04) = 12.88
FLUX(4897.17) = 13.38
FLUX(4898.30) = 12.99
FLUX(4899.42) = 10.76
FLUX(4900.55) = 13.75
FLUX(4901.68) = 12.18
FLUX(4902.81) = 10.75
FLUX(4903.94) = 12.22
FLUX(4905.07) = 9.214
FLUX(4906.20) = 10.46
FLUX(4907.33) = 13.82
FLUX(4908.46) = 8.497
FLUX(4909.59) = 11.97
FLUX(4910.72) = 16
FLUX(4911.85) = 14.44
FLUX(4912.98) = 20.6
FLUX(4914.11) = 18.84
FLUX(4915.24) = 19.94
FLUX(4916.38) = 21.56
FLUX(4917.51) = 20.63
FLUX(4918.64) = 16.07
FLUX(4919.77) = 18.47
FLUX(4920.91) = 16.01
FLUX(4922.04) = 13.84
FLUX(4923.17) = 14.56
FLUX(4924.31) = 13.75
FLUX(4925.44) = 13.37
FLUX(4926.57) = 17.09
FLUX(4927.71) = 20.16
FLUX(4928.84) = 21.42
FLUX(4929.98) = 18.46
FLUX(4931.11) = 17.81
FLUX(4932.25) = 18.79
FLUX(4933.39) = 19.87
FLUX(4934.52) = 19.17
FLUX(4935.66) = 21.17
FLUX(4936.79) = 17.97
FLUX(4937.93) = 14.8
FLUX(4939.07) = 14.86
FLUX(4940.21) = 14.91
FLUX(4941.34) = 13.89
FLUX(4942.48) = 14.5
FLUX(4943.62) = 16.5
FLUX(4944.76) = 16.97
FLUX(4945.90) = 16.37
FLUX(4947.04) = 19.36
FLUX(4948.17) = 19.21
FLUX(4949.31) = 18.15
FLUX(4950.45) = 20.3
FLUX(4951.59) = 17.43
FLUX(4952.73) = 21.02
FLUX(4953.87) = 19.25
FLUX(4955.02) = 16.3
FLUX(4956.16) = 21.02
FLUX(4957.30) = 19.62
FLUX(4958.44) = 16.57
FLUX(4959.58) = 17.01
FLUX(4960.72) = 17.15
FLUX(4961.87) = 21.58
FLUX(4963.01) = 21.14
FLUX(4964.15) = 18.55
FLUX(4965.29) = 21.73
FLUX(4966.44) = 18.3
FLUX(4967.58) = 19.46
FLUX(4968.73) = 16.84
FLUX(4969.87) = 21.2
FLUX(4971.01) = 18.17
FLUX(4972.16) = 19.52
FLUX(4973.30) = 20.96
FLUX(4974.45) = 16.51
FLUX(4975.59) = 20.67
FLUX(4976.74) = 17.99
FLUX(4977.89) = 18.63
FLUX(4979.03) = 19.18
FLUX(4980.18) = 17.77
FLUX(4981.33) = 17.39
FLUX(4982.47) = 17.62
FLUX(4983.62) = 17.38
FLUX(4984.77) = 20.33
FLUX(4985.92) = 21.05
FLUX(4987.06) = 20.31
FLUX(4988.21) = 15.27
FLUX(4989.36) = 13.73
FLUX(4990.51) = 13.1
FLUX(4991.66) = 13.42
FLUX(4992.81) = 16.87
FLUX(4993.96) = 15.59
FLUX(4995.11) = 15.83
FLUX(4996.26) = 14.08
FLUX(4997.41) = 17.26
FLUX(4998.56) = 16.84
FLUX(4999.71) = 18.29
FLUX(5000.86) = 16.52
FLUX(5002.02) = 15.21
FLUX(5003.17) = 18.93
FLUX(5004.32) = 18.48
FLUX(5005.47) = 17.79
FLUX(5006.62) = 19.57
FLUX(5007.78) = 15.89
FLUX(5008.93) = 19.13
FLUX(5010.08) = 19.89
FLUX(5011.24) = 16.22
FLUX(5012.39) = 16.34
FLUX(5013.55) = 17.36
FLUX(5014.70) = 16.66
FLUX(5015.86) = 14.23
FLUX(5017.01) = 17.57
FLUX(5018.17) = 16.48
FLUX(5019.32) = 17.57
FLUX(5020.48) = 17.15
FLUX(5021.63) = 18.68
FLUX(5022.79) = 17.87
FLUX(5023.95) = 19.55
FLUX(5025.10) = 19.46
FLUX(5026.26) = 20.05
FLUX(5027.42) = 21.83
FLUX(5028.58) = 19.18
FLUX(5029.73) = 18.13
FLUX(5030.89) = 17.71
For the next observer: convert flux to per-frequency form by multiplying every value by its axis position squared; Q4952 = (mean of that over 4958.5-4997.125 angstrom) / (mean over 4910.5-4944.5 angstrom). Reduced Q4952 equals 1.06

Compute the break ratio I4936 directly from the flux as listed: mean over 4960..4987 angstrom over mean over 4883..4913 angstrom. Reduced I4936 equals 1.5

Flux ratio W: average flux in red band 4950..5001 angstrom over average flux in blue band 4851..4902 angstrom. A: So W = 1.2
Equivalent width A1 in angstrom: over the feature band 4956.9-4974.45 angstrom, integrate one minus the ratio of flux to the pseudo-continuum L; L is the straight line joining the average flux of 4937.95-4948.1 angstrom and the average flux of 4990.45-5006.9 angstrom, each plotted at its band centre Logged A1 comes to -3.07 angstrom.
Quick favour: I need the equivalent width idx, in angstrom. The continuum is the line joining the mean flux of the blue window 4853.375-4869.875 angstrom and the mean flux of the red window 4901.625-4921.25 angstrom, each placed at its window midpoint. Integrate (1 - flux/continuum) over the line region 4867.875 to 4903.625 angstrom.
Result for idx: 1.3 angstrom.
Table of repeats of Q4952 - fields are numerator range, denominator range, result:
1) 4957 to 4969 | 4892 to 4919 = 1.38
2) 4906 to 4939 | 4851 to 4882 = 1.13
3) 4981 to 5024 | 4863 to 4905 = 1.26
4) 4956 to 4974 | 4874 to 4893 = 1.32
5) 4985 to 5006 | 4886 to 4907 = 1.35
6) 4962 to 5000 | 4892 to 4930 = 1.25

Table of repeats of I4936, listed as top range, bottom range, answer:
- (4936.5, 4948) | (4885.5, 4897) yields 1.15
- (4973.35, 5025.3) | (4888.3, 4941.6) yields 1.13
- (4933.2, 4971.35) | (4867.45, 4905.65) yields 1.28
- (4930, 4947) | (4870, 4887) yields 1.10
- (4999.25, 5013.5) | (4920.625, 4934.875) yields 1.02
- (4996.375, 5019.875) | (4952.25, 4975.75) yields 0.90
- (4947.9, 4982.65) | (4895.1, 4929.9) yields 1.26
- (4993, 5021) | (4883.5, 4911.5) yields 1.32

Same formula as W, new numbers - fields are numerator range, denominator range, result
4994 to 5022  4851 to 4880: 1.12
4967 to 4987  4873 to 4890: 1.25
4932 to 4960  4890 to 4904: 1.40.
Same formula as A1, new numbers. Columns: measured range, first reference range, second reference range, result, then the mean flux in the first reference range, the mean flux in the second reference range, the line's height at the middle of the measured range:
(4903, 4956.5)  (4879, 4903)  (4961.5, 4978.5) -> -0.7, 13.8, 19.4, 16.5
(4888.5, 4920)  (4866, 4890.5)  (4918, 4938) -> 4.2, 15.4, 17.5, 16.5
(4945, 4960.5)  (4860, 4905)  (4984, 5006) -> -2.6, 14.2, 16.8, 15.8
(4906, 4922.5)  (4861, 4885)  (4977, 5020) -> -0.5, 15.1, 17.1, 15.8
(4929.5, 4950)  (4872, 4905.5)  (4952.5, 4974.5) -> 0.1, 13.9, 19.1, 17.5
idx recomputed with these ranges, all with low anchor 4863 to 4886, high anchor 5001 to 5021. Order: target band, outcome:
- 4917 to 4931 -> -1.0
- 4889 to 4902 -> 1.9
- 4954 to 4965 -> -1.6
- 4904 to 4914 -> 1.5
